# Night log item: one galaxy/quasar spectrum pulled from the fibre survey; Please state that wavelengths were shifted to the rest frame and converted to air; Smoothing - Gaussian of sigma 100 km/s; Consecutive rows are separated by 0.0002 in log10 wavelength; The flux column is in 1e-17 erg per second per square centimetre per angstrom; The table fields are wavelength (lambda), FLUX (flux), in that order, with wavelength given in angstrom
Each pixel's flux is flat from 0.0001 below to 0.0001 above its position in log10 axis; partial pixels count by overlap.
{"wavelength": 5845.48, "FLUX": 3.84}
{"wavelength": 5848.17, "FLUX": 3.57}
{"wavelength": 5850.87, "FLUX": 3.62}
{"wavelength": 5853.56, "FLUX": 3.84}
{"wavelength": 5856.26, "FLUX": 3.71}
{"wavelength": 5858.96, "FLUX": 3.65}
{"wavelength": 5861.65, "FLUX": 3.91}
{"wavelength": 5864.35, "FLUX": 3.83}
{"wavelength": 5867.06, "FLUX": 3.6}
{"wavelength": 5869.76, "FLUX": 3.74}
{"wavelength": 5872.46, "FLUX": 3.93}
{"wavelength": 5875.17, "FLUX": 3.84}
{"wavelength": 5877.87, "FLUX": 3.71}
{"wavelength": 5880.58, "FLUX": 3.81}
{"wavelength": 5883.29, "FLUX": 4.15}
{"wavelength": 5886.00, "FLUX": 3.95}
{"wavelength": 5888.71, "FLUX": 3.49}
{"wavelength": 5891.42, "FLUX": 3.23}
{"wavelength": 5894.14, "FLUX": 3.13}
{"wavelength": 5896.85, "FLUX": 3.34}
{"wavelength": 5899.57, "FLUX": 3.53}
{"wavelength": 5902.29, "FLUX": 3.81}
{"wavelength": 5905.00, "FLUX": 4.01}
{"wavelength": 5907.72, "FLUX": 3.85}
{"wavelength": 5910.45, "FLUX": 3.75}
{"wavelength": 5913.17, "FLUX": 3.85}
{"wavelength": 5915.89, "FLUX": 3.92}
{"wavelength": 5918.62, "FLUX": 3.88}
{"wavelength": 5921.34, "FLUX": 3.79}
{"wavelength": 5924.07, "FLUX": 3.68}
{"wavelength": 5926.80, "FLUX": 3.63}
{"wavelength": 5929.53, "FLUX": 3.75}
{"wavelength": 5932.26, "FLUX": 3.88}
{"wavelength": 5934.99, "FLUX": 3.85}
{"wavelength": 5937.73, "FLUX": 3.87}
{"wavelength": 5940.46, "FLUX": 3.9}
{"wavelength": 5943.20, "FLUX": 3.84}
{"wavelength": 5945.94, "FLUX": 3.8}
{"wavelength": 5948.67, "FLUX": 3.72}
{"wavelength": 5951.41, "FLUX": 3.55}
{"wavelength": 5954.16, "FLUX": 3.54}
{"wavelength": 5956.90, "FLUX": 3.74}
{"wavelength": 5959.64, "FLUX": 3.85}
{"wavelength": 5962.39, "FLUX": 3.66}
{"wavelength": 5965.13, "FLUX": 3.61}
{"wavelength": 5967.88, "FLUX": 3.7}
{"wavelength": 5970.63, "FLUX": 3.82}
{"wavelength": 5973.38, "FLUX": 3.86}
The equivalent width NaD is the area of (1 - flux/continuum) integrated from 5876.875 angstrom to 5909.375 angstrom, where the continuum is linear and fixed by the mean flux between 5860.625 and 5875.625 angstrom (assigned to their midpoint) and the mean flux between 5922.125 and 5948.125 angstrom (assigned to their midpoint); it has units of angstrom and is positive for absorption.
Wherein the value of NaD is 1.1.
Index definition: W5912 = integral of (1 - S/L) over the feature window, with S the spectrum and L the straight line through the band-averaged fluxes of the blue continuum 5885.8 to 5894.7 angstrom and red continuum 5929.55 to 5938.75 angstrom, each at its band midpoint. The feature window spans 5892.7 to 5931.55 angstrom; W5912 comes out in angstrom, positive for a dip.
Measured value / -0.9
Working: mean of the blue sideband 3.41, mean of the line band 3.71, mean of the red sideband 3.85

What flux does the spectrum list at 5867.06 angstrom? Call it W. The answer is 3.6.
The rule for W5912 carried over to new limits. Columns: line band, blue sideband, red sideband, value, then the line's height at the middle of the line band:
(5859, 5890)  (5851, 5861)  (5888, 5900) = -2.4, 3.53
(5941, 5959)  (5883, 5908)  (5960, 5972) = -0.1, 3.69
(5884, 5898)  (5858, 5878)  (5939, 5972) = 1.1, 3.77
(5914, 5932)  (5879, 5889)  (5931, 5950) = 0.3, 3.85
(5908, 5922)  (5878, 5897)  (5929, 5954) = -0.5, 3.7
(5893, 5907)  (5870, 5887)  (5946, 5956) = 0.8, 3.81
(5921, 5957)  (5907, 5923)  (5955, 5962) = 0.4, 3.79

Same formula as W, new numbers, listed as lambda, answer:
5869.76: 3.74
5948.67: 3.72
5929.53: 3.75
